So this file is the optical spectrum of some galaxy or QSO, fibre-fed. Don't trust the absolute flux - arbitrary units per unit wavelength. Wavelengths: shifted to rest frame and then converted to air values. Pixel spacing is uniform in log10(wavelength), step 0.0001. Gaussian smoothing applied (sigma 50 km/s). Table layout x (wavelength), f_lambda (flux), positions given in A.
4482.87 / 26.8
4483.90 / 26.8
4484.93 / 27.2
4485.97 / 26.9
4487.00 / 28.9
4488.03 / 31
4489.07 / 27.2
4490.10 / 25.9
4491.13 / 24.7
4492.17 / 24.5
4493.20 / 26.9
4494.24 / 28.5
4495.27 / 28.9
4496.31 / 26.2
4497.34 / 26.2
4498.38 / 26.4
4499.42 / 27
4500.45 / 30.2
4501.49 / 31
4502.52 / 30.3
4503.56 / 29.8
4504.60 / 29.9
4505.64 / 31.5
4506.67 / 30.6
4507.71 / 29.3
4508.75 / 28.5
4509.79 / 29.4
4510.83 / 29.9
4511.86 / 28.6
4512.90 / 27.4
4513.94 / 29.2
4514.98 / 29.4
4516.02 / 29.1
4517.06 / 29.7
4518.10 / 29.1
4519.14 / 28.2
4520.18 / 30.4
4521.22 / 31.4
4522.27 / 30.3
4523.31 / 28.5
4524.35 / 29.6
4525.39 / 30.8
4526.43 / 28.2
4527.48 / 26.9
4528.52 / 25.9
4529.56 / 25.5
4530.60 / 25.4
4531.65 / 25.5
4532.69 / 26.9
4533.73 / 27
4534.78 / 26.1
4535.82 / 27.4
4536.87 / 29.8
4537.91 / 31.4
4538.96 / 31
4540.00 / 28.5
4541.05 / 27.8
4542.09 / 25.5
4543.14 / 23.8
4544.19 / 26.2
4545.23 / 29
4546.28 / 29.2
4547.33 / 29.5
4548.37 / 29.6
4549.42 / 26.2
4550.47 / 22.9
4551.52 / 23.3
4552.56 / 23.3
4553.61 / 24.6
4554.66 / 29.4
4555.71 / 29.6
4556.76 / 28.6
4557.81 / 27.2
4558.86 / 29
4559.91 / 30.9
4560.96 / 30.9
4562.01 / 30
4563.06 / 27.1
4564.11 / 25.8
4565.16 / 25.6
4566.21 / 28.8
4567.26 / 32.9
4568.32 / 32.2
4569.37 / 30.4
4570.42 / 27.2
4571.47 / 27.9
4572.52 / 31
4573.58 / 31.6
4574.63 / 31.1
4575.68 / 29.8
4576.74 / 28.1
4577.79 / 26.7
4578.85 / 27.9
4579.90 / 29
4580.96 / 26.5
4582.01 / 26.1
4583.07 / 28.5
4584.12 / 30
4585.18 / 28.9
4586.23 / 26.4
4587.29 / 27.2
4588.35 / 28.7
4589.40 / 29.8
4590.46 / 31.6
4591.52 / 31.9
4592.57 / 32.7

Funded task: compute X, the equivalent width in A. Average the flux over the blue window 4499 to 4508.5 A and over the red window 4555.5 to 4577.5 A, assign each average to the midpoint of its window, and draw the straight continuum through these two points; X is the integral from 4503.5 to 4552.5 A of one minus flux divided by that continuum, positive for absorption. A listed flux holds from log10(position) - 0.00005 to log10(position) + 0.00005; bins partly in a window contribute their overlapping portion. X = 2.46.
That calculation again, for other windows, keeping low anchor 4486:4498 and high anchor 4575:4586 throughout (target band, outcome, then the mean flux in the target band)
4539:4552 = 0.37 A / 27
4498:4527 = -2.16 A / 29.4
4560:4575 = -0.80 A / 29.5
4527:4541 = 0.07 A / 27.5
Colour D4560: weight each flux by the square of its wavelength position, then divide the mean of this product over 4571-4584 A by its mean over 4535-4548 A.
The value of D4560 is 1.0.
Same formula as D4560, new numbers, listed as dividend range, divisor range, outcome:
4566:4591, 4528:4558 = 1.09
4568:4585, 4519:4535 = 1.06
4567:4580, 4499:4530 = 1.04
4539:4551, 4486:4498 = 1.03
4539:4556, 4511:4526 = 0.92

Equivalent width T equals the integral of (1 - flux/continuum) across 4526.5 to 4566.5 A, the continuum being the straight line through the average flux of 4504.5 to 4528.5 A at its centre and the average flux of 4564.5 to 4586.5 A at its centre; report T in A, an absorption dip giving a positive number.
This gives 2.3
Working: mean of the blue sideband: 29.3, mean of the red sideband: 28.9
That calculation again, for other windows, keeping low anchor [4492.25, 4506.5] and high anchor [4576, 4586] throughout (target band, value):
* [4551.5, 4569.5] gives -0.2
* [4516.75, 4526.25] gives -0.4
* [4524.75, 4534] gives 0.5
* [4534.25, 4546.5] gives 0.1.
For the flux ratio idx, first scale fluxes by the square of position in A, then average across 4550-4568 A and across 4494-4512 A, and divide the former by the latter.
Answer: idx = 0.98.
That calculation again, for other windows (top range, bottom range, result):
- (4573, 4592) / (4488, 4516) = 1.05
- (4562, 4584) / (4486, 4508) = 1.05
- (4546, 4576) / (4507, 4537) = 1.02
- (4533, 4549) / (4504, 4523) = 0.96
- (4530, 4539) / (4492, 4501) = 1.03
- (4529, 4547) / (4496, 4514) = 0.96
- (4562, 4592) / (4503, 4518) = 1.01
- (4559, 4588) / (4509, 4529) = 1.02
